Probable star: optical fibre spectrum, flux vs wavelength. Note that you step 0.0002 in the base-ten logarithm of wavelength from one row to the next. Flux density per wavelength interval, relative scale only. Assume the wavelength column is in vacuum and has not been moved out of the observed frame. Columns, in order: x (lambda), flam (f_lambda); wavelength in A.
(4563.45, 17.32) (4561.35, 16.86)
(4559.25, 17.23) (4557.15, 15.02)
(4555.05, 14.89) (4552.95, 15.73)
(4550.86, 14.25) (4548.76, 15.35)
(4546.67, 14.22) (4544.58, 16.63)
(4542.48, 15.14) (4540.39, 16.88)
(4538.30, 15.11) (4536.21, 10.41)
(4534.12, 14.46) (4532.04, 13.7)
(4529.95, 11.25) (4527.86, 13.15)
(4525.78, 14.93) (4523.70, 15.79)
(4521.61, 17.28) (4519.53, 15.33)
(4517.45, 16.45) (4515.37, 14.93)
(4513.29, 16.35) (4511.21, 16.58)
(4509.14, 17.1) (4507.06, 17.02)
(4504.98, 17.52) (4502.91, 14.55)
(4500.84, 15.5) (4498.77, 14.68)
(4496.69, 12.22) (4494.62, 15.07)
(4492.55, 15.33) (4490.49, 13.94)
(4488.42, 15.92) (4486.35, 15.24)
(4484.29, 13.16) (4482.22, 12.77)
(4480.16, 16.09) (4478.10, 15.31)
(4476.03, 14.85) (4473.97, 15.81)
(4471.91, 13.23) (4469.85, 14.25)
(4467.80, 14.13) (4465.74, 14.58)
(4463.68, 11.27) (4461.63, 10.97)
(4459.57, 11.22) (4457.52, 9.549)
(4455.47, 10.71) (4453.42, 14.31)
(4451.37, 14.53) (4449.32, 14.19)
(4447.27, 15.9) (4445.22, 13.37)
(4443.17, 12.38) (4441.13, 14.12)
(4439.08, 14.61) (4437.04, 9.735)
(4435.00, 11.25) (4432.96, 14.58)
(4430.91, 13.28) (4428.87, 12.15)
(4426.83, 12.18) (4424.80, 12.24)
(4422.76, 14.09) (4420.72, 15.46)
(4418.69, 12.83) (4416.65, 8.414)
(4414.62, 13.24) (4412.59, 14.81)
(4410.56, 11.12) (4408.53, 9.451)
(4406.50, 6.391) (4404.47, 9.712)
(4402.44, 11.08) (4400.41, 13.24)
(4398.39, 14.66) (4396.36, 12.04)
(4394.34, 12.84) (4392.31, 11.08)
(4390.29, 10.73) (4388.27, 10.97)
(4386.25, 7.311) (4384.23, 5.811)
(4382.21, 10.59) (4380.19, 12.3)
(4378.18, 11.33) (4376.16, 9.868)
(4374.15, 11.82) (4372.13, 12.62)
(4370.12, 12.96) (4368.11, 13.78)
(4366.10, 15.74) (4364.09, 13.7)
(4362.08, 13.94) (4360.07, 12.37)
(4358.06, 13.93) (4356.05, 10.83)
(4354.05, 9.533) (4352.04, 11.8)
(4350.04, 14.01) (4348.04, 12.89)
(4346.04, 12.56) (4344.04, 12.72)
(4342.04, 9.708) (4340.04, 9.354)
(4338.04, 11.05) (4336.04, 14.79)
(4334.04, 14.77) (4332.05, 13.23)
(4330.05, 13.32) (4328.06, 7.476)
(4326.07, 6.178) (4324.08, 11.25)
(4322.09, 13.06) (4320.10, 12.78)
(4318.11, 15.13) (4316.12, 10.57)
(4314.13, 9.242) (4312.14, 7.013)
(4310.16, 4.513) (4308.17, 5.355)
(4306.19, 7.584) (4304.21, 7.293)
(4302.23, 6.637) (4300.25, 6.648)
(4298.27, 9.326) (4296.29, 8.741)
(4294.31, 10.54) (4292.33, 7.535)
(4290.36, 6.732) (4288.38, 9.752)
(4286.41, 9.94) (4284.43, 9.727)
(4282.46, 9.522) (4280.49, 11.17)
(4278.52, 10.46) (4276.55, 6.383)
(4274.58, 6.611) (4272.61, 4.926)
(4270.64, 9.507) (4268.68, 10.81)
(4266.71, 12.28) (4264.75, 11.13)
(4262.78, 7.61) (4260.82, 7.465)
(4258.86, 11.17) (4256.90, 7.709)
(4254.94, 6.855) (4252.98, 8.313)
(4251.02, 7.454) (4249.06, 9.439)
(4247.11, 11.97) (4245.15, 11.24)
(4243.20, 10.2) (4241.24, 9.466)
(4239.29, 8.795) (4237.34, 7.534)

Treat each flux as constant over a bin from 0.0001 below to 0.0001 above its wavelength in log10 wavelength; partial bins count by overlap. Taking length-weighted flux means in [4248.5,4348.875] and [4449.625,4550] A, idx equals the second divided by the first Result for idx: 1.52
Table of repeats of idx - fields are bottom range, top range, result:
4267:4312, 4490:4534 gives 1.85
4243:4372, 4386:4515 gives 1.30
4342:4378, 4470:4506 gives 1.18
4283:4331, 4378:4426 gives 1.26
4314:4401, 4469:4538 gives 1.26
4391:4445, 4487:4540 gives 1.23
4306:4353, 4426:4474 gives 1.19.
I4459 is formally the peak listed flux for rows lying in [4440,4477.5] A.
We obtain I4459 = 15.9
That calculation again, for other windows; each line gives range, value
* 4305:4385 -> 15.74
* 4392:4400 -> 14.66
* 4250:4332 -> 15.13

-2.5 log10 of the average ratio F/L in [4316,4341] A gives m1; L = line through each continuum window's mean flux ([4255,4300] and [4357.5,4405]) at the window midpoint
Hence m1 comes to -0.14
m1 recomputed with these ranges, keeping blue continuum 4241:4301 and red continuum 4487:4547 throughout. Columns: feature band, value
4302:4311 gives 0.50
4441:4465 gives 0.07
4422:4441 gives 0.02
